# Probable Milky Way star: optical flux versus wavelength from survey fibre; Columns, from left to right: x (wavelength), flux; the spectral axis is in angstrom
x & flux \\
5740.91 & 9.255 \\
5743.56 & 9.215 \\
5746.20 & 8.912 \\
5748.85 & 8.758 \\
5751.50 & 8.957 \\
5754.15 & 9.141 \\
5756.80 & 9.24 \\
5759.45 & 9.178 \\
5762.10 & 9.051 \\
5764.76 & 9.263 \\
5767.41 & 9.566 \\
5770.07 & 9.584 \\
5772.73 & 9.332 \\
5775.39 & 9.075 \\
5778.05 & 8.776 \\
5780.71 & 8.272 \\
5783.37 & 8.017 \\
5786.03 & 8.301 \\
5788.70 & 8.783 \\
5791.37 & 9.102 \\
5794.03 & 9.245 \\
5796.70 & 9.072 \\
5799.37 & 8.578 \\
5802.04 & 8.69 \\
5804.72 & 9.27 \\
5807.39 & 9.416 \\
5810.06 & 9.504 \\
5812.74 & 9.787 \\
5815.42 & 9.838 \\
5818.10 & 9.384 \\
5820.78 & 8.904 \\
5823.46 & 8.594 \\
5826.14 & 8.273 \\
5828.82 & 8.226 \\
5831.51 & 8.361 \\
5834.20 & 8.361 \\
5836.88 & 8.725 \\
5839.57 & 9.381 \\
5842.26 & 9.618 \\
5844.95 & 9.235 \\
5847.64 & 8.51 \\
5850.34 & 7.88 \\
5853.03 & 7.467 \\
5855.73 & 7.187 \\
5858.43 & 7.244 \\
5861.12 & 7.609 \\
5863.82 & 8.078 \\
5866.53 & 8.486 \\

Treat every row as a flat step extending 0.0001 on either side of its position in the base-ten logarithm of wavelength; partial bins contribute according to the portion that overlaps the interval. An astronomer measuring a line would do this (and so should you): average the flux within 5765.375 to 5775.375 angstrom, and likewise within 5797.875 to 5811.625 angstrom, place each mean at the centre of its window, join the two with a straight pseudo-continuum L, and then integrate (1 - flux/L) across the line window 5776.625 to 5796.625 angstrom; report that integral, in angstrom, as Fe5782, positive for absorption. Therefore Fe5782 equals 1.3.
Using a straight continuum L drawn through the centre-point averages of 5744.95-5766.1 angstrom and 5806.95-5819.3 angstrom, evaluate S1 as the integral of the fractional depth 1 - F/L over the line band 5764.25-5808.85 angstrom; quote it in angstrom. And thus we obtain 1.9 angstrom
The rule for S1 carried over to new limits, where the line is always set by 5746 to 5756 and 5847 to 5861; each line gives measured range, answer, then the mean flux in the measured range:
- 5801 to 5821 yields -2.97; 9.38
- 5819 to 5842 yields -2.18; 8.67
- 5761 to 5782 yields -1.03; 9.11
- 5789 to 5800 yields -0.81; 9.01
